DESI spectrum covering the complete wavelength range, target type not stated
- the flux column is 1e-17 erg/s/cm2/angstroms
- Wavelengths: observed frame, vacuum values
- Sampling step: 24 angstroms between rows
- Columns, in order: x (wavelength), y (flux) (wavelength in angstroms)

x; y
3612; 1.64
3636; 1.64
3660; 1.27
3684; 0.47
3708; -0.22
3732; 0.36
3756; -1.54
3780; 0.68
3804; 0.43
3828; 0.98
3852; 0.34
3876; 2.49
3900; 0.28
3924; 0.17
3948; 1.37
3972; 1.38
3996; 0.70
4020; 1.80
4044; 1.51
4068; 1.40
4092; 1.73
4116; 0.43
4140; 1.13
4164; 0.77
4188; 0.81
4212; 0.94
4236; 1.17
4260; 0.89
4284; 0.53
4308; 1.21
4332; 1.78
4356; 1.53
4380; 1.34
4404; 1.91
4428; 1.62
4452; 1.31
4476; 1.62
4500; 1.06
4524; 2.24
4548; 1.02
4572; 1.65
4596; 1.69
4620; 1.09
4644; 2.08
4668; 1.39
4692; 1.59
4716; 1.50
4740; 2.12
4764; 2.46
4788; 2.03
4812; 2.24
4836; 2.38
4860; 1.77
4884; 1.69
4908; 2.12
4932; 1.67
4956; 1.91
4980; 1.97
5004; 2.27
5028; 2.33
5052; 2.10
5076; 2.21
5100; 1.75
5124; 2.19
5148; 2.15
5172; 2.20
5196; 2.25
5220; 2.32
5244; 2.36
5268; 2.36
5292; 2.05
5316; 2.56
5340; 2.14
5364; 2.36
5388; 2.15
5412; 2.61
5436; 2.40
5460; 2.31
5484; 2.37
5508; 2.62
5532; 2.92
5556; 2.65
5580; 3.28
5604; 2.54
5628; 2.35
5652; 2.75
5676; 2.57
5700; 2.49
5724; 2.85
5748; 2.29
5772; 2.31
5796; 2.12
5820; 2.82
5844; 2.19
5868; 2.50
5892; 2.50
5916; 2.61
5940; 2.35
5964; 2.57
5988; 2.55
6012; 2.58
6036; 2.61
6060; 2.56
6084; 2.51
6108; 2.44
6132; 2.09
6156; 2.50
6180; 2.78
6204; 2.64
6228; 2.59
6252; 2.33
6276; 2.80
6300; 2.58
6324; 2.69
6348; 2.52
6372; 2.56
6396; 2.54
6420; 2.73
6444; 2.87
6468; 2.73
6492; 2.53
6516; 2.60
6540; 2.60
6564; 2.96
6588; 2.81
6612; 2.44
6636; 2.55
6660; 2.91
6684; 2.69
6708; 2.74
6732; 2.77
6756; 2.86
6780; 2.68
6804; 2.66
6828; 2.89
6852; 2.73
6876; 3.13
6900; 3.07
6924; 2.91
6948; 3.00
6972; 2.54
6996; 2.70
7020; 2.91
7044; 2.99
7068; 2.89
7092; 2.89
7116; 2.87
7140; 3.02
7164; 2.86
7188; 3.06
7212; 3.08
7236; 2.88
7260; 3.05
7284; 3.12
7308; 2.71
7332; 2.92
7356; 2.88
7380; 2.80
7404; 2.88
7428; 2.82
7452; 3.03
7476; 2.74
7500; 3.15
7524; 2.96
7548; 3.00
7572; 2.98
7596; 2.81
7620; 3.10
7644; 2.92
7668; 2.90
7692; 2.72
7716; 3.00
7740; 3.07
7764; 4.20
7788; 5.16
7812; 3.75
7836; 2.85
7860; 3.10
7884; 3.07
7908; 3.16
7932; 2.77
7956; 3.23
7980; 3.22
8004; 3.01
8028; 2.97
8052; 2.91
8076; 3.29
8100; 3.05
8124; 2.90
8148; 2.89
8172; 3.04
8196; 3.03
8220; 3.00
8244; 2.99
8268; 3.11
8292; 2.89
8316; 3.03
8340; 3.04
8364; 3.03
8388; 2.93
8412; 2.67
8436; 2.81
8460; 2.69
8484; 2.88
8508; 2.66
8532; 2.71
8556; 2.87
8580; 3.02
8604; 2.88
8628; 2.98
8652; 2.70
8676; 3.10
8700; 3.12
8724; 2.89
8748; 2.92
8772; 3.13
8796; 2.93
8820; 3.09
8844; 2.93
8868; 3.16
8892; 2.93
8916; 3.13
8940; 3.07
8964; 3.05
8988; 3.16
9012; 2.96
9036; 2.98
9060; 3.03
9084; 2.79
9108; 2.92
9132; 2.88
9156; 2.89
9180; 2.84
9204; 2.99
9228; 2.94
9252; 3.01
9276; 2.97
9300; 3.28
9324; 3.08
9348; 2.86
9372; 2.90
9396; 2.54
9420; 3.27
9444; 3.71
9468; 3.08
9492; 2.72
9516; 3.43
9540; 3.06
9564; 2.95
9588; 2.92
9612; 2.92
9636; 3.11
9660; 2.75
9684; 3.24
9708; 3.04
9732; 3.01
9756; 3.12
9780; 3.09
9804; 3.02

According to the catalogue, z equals 0.185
